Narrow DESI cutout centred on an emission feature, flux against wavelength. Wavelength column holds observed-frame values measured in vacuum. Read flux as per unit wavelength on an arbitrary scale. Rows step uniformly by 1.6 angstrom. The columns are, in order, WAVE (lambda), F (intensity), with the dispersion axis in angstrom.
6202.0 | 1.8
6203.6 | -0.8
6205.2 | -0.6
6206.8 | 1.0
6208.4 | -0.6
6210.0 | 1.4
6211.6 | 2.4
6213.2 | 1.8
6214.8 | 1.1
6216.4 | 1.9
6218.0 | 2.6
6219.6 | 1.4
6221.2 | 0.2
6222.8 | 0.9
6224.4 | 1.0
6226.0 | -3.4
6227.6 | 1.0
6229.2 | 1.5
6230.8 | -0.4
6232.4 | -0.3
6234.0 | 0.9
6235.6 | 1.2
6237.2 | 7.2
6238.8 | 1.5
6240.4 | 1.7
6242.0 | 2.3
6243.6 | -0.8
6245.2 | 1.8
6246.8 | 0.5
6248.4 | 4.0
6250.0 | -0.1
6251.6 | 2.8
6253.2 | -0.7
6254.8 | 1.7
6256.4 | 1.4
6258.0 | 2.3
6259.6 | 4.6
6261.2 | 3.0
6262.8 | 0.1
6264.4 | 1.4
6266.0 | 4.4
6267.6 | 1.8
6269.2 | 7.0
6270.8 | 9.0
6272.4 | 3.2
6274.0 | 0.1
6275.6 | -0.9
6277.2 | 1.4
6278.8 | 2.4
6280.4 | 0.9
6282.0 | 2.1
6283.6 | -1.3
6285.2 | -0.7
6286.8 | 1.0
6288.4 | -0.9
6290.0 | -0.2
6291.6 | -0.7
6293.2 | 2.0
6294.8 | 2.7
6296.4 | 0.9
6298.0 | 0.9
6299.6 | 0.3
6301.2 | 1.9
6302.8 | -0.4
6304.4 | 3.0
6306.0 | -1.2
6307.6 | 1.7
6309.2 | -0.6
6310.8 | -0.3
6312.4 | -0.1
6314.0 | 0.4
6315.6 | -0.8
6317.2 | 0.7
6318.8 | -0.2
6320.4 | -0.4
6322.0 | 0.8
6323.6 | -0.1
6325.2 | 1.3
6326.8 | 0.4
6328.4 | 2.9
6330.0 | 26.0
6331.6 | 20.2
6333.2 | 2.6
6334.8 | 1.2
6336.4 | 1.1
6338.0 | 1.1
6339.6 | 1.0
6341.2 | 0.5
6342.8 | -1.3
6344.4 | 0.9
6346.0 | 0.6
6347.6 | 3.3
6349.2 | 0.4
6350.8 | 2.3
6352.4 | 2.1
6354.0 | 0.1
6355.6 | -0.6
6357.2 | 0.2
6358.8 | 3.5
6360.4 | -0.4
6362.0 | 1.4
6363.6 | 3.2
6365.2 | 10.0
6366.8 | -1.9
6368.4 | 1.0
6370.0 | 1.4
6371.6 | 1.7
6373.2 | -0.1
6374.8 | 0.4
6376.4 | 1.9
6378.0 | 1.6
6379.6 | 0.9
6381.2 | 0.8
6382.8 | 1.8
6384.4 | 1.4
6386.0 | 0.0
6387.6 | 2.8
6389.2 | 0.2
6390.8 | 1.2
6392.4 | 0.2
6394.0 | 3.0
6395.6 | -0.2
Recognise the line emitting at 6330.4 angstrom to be [O III] 5007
